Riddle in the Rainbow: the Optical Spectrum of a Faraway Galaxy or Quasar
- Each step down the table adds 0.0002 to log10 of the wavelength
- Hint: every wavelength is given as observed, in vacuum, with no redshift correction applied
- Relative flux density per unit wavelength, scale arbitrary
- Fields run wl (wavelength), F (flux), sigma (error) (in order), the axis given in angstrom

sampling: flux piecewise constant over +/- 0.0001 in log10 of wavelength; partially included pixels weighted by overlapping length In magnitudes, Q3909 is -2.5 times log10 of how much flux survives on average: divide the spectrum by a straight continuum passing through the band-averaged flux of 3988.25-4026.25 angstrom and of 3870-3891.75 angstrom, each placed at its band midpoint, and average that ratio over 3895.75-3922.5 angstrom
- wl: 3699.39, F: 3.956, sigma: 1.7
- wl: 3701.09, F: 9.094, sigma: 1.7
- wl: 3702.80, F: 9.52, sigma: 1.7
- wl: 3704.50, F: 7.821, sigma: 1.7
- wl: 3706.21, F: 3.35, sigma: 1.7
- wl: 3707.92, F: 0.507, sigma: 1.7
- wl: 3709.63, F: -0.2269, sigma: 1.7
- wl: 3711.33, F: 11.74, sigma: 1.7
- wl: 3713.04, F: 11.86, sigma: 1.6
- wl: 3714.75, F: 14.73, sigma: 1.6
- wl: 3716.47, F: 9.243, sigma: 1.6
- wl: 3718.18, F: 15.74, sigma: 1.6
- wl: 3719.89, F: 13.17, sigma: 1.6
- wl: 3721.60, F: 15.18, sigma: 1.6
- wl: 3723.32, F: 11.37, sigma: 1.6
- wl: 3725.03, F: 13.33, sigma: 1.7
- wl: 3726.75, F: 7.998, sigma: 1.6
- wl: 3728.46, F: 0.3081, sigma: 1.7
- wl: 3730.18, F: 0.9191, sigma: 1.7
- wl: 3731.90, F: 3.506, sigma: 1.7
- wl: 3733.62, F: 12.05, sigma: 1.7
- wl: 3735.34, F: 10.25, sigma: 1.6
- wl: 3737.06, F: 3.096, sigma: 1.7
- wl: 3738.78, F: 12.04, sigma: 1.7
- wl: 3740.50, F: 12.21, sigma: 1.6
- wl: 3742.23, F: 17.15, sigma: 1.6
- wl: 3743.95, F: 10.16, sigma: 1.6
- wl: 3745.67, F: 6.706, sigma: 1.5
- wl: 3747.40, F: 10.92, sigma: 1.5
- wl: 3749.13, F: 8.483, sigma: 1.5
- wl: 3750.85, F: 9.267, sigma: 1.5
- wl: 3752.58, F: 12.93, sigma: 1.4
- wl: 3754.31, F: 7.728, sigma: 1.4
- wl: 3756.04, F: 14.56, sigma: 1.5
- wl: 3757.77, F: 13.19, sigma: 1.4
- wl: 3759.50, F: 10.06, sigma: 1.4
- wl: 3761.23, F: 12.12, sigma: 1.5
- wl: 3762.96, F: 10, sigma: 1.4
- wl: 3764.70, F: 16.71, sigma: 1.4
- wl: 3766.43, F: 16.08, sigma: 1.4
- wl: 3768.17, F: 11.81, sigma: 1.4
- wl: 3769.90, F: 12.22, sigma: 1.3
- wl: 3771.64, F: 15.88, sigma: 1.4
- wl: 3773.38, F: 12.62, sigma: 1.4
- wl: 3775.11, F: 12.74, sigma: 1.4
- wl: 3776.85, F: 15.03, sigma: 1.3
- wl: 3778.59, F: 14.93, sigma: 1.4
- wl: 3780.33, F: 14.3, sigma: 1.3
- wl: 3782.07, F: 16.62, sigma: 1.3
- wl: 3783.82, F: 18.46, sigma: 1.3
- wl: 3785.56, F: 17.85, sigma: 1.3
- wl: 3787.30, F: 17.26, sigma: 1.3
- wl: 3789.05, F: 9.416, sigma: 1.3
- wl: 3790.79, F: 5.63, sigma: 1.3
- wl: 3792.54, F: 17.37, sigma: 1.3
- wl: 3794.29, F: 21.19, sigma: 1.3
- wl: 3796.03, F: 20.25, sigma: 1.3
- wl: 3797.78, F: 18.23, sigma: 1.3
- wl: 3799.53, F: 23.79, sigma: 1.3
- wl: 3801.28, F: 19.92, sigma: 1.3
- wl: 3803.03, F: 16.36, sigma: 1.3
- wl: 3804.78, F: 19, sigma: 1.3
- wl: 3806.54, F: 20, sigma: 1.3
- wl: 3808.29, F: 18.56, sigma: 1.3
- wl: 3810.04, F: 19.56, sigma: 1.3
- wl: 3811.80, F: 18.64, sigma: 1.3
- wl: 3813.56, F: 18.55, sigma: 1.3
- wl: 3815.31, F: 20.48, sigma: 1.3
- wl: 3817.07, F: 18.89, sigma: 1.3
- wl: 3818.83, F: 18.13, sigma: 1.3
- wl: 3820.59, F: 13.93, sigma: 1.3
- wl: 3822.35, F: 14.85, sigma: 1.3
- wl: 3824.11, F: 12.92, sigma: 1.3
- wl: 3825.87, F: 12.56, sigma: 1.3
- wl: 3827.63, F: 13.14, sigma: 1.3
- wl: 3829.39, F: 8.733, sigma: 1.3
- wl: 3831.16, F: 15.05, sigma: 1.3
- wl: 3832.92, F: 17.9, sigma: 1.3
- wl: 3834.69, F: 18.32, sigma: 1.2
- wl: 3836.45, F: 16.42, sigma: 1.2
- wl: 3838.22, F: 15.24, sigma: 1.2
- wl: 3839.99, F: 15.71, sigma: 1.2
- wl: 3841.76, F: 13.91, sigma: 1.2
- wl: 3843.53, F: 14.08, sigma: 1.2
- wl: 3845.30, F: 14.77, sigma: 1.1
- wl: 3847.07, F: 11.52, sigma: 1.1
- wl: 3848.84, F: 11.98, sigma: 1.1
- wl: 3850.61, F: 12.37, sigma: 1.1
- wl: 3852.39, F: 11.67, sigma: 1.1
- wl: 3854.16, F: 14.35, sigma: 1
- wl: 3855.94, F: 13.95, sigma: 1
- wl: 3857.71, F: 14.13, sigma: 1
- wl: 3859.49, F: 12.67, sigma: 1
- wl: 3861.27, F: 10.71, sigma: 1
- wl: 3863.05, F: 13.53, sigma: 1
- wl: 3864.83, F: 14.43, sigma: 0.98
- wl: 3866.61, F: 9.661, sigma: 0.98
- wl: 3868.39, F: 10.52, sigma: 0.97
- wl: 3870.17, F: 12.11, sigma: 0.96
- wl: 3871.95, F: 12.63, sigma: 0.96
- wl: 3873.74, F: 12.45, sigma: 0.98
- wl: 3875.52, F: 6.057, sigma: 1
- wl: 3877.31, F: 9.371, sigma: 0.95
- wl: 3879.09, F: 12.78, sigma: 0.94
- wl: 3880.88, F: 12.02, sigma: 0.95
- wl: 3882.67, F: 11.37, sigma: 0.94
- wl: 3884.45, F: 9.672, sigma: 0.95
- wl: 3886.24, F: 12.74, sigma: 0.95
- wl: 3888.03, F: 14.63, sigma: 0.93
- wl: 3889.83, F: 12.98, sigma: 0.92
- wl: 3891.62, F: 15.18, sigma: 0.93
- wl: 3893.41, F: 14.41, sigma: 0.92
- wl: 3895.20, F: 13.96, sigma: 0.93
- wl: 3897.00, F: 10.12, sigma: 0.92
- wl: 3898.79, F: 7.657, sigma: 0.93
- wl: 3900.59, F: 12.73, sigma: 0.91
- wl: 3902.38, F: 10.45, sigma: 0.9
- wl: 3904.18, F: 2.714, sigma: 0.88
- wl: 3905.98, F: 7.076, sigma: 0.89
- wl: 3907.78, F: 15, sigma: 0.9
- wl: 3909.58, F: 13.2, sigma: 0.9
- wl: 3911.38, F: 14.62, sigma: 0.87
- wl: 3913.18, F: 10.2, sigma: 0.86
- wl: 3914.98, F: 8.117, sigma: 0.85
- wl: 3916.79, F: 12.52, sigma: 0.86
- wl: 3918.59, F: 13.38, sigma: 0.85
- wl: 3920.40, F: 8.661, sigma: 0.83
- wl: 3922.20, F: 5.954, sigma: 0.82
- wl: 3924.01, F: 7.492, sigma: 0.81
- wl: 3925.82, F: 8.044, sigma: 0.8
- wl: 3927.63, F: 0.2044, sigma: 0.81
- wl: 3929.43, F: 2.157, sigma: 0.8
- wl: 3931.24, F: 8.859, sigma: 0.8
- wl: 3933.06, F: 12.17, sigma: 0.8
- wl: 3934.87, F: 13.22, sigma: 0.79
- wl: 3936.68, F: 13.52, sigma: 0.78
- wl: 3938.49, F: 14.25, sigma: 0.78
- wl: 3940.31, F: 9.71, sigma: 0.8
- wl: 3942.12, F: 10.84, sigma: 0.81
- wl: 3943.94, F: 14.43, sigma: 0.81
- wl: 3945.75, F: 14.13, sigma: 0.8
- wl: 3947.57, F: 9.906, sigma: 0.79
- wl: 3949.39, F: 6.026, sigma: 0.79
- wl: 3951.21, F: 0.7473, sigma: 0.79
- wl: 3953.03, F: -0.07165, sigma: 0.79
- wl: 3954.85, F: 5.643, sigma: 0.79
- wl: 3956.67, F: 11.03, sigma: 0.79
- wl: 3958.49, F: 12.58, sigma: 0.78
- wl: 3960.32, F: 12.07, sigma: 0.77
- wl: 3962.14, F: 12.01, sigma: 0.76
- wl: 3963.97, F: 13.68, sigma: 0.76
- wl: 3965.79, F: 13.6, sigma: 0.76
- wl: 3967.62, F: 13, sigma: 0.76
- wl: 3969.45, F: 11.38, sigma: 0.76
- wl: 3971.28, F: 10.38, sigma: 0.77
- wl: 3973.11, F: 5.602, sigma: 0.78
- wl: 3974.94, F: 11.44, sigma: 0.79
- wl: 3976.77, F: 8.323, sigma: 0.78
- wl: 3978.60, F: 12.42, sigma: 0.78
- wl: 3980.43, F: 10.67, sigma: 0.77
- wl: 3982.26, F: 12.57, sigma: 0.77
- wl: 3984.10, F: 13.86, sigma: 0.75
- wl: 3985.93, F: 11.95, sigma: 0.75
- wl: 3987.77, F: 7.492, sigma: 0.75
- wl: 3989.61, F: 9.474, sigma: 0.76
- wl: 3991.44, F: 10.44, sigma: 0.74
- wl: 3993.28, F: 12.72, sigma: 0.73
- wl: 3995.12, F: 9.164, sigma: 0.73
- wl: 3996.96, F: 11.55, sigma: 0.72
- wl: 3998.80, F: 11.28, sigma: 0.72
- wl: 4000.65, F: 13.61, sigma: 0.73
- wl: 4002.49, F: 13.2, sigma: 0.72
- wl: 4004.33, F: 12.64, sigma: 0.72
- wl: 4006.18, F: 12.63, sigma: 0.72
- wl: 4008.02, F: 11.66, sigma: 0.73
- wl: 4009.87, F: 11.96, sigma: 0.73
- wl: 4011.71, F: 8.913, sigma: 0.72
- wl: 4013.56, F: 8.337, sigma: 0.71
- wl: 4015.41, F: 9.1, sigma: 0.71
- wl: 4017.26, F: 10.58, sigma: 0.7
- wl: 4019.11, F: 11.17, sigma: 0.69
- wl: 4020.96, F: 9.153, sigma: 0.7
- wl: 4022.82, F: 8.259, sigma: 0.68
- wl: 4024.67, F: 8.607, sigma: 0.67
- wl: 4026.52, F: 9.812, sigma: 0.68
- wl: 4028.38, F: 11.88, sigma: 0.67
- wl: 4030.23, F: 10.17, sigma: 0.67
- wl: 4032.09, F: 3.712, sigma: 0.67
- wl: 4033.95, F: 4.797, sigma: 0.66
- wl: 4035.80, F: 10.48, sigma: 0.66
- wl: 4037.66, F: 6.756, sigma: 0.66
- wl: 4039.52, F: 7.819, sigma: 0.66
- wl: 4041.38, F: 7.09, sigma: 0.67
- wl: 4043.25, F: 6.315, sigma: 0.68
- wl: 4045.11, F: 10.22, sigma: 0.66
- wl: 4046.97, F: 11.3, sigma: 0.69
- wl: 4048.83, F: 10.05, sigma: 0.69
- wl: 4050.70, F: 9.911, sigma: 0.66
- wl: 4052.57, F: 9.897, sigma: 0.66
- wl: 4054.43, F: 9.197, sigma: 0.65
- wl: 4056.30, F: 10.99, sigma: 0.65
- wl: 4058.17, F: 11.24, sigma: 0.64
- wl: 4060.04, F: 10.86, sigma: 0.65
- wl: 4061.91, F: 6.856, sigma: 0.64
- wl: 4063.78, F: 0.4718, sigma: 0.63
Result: 0.12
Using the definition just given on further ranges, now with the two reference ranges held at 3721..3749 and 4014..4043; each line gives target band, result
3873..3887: -0.21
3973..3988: -0.25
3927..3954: 0.00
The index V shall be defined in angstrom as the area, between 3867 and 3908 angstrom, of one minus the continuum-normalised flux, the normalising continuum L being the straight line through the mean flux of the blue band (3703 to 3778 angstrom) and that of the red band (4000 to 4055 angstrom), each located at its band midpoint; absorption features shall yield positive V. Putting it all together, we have -4.74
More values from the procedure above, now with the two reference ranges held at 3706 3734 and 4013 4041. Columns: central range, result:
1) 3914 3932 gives 2.3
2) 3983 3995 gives -3.1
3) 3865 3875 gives -3.3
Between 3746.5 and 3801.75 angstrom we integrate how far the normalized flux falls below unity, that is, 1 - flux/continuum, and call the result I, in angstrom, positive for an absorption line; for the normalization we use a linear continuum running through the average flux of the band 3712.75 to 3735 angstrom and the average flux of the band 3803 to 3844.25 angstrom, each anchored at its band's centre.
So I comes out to -4.3 angstrom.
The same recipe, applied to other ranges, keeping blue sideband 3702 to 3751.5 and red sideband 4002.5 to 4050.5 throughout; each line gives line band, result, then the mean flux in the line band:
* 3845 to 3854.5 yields -3.5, 12.6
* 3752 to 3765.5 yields -4.5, 12.1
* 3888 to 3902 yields -4.9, 12.5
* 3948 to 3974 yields 0.5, 9.14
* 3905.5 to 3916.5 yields -2.8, 11.6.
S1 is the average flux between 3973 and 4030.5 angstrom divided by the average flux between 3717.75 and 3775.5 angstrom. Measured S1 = 0.98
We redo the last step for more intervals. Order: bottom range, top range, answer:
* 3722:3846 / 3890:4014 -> 0.75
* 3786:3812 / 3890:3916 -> 0.63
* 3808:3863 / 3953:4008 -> 0.74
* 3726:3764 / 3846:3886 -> 1.26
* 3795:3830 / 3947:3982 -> 0.55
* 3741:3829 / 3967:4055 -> 0.67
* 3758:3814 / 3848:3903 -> 0.76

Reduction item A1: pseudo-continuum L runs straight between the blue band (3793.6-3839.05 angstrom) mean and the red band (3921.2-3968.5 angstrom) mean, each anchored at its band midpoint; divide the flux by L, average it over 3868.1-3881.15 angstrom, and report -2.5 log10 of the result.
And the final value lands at 0.24 mag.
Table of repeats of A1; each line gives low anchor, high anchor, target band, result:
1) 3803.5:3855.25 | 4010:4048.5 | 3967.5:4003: -0.07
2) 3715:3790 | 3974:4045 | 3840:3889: -0.12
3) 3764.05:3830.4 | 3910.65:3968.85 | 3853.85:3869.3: 0.06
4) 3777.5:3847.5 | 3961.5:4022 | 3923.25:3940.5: 0.39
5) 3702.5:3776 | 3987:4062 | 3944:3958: 0.32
